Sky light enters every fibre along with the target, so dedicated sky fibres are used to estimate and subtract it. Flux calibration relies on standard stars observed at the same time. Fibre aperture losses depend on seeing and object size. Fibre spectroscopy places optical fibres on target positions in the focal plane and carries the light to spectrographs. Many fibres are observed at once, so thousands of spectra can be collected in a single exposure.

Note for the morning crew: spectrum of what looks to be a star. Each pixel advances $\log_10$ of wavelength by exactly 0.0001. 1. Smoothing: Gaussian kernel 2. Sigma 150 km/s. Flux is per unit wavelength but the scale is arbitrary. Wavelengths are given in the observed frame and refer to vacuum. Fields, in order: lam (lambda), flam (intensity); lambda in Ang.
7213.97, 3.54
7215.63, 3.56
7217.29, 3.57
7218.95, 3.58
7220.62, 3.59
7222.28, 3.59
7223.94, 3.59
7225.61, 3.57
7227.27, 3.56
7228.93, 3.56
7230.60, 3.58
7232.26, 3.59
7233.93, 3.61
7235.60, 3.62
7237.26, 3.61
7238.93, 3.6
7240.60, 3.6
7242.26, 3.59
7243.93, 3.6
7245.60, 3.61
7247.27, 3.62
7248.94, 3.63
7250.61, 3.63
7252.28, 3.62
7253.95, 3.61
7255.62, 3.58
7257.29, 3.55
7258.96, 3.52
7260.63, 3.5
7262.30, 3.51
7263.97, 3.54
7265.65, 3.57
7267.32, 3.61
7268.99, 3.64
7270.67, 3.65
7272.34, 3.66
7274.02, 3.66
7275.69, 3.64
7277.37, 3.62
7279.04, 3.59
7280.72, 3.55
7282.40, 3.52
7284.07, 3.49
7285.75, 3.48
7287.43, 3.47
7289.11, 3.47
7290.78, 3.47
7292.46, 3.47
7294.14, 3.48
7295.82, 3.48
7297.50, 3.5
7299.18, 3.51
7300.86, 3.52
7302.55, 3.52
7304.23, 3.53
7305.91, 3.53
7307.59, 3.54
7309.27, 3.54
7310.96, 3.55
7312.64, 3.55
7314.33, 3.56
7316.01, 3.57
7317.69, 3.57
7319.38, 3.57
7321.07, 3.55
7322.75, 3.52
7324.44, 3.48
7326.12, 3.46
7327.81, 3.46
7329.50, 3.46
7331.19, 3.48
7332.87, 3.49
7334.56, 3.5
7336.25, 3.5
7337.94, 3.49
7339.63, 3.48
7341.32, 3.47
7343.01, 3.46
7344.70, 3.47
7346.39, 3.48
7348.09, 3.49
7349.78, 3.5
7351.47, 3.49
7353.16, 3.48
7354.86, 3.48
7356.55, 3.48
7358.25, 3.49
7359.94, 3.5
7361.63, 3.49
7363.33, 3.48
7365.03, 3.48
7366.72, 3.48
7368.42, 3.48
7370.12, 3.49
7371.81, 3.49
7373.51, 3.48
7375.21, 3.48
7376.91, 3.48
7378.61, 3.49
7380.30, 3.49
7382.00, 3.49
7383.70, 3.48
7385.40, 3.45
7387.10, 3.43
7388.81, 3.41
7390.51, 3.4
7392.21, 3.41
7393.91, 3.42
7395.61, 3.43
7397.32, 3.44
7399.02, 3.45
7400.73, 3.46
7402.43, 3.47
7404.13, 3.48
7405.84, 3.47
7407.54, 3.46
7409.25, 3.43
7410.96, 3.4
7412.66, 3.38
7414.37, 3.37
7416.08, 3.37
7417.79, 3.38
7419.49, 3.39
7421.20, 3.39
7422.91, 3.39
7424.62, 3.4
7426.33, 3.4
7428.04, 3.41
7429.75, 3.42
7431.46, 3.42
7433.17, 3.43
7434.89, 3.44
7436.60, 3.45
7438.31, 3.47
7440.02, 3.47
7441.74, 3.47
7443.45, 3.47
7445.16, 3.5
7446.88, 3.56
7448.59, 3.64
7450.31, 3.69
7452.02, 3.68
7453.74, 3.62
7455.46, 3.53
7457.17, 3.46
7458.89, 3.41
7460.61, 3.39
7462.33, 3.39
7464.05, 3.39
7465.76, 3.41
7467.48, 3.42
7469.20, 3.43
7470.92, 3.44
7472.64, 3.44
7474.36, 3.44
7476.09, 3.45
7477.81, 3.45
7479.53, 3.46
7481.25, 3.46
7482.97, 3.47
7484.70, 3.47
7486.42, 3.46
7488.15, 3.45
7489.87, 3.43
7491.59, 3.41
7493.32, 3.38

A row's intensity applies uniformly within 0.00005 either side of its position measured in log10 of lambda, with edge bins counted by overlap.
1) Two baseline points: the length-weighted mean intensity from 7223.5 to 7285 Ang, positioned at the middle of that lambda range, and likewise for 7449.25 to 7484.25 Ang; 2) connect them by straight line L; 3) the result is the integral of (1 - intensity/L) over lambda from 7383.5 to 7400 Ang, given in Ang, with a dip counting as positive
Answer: 0.4 Ang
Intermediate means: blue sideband 3.59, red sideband 3.47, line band 3.43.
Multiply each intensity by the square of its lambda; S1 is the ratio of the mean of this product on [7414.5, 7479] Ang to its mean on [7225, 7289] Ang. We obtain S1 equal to 1.02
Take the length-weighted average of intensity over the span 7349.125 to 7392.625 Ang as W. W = 3.47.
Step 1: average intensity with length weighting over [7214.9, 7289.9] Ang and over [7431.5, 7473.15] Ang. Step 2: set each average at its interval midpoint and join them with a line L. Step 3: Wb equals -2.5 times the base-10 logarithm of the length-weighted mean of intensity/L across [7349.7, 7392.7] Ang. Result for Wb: 0.02 mag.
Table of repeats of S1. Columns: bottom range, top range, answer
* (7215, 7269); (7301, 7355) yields 1.00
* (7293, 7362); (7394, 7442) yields 1.00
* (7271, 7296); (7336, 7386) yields 1.00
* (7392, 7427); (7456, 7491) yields 1.02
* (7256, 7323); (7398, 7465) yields 1.01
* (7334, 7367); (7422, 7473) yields 1.02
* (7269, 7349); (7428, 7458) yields 1.03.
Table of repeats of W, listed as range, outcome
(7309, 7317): 3.56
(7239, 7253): 3.61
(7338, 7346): 3.47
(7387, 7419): 3.42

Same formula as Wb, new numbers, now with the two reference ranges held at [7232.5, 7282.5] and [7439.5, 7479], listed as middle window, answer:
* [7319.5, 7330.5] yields 0.020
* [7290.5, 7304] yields 0.024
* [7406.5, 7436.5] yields 0.031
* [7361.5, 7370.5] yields 0.018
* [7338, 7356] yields 0.020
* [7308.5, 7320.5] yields 0.003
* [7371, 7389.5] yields 0.018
